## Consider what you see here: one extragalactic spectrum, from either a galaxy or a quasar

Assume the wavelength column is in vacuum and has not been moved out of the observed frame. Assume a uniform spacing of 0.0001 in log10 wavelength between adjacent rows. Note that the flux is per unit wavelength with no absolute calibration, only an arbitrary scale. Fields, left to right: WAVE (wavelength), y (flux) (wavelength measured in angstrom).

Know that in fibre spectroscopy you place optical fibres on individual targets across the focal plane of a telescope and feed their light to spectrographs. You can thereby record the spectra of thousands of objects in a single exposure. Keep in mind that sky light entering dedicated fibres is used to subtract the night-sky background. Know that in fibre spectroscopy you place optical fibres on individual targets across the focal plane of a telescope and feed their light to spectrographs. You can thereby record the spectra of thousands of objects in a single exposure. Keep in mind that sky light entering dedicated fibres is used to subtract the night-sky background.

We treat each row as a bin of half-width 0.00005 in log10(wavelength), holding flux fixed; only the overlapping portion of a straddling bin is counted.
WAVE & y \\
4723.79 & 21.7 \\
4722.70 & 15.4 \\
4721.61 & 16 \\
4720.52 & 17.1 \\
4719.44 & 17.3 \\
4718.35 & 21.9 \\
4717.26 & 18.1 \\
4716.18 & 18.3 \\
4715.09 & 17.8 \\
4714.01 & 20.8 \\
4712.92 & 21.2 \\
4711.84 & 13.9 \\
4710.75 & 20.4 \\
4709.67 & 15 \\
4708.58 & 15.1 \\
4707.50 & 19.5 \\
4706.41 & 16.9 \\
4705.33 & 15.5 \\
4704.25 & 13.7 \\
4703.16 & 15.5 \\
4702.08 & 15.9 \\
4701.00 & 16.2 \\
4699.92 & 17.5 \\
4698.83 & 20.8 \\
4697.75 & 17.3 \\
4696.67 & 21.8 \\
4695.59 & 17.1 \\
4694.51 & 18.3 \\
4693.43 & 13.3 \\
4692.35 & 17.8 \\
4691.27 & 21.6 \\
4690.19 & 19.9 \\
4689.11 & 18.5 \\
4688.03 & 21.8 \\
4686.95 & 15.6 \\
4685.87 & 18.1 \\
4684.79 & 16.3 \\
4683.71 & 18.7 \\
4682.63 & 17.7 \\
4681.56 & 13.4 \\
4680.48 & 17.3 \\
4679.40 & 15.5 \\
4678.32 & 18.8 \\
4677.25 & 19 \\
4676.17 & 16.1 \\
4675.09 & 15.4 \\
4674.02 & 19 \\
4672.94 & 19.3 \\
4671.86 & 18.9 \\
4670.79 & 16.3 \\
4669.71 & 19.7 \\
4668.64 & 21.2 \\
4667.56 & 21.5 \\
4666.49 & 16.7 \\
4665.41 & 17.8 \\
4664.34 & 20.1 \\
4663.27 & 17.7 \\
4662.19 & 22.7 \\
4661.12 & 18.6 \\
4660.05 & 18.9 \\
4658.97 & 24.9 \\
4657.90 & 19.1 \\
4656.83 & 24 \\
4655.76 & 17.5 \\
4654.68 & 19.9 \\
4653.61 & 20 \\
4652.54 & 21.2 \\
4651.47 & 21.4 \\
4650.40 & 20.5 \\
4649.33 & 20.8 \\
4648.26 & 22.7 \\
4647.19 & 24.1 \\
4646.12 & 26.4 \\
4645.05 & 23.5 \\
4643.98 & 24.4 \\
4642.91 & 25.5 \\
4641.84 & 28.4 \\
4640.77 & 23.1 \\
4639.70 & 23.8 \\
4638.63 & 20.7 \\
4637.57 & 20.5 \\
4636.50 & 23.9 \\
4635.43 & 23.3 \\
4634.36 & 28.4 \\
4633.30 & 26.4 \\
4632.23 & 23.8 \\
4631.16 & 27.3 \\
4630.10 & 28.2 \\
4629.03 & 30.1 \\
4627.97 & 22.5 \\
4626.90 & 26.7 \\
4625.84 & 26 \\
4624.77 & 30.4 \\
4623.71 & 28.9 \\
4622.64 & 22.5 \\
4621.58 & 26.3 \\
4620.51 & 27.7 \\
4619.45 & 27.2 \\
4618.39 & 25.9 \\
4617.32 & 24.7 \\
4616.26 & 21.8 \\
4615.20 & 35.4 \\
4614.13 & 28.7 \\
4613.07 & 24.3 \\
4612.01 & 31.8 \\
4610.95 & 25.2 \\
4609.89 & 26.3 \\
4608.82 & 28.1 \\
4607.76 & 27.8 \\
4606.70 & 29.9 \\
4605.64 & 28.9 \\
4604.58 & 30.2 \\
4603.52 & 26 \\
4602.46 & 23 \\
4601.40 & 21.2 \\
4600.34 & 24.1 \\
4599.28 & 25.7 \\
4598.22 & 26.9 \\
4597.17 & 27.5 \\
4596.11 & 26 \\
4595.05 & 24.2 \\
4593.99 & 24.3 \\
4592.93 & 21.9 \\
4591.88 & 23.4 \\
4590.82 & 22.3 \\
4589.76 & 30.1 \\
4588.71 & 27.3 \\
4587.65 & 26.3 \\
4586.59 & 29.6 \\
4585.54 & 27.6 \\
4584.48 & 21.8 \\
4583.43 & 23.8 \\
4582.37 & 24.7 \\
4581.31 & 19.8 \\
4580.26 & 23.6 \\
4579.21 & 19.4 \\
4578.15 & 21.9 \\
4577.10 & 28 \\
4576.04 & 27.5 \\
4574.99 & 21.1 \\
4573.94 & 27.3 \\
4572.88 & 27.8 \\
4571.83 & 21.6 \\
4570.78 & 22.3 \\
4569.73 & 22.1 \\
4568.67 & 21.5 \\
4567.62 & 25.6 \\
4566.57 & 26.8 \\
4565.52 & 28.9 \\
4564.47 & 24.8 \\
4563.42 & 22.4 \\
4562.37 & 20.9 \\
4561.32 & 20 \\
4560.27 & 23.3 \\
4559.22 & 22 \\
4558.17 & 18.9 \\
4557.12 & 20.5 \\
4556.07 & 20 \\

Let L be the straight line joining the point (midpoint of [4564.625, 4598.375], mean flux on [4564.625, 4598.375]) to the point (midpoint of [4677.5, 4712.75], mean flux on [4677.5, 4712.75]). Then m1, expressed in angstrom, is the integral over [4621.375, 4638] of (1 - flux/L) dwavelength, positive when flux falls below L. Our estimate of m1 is -3.3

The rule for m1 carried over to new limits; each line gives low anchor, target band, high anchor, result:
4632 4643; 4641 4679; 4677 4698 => 1.51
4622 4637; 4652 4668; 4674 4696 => 1.09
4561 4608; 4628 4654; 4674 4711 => -3.86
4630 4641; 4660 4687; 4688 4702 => 3.24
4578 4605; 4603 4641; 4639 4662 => -4.84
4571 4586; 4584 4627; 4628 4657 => -4.72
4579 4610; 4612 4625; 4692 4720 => -1.84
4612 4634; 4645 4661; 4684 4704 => 1.10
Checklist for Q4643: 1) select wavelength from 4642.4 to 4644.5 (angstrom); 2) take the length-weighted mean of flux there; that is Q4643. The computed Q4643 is 24.9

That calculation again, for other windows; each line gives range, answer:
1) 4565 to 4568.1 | 27.1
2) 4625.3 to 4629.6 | 26.3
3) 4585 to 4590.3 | 28.2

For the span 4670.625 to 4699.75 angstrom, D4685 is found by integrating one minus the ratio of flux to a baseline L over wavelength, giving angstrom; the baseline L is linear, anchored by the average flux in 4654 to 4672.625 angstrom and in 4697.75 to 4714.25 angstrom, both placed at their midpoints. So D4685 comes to 0.70 angstrom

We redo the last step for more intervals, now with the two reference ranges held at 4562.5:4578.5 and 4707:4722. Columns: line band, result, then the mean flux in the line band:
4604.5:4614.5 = -2.3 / 28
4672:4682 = 1.3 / 17.2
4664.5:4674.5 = 0.6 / 19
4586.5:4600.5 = -1.2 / 25.6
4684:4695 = 0.6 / 18.1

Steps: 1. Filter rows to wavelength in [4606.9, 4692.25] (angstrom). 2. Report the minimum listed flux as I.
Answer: 13.4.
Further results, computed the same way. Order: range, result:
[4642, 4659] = 17.5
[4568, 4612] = 19.4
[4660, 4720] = 13.3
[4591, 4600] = 21.9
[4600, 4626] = 21.2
